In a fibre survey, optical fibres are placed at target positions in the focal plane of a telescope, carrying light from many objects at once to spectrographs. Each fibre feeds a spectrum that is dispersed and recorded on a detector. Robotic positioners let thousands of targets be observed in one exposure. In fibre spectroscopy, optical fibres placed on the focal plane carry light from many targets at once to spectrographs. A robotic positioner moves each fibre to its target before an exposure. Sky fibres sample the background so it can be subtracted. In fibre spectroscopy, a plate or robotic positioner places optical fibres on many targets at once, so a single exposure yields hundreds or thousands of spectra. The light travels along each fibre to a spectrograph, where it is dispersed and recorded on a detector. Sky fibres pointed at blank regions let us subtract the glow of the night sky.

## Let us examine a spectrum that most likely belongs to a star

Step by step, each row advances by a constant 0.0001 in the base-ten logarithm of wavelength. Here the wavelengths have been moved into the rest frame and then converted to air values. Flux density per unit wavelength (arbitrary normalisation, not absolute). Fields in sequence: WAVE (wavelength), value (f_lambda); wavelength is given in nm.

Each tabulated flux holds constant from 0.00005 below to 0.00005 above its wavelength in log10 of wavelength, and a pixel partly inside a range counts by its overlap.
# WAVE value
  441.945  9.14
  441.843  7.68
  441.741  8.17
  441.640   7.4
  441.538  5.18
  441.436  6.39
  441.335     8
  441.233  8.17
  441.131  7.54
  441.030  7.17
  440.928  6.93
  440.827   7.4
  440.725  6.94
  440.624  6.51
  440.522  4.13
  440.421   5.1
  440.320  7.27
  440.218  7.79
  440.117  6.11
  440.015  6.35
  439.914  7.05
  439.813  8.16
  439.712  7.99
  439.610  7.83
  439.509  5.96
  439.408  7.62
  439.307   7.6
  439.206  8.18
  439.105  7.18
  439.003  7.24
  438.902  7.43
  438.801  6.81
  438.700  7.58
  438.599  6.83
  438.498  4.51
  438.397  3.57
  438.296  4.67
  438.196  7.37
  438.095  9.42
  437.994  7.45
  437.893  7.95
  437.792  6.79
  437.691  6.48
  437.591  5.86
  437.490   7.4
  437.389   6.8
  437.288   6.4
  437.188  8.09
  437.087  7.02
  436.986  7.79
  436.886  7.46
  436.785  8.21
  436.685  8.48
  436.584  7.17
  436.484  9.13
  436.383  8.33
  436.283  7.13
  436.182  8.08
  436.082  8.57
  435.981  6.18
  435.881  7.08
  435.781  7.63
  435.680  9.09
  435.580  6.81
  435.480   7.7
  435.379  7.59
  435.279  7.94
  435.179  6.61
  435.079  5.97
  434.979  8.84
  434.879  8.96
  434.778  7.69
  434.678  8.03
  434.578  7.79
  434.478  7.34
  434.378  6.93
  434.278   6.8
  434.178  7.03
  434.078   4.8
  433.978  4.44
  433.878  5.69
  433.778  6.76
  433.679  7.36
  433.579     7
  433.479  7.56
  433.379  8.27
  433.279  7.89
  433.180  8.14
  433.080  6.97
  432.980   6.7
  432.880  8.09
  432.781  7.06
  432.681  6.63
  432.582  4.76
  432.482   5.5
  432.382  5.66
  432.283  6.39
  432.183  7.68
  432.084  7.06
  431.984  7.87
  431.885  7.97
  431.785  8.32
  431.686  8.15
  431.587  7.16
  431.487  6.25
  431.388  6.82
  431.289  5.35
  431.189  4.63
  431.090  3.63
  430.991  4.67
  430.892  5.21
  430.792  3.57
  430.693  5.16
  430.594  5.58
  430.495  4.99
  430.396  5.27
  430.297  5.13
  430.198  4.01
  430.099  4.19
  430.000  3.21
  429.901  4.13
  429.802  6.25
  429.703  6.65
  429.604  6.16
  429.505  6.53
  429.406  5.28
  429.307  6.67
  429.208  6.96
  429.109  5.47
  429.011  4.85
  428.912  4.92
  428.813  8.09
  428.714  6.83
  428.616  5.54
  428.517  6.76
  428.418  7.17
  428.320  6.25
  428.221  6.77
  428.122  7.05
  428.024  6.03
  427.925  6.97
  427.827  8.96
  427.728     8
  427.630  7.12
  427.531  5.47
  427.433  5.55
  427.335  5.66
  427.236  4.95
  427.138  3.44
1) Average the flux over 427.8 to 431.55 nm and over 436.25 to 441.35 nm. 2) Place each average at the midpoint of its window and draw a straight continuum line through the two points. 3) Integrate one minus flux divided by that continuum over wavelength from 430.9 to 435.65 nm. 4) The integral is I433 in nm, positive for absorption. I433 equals -0.46 nm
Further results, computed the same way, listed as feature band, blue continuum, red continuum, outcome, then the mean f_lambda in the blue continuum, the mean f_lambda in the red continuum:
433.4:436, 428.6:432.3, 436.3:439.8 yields -0.22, 5.86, 7.2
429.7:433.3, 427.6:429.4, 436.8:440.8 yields 0.39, 6.65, 6.9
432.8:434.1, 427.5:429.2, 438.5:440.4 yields -0.01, 6.62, 7.17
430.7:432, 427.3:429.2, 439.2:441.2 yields 0.12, 6.52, 6.97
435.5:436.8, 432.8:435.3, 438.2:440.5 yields -0.15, 7.18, 6.75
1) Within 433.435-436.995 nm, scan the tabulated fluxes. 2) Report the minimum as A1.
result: 4.44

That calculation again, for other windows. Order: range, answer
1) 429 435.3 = 3.21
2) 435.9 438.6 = 3.57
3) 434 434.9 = 4.8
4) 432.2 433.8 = 4.76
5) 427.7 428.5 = 6.03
